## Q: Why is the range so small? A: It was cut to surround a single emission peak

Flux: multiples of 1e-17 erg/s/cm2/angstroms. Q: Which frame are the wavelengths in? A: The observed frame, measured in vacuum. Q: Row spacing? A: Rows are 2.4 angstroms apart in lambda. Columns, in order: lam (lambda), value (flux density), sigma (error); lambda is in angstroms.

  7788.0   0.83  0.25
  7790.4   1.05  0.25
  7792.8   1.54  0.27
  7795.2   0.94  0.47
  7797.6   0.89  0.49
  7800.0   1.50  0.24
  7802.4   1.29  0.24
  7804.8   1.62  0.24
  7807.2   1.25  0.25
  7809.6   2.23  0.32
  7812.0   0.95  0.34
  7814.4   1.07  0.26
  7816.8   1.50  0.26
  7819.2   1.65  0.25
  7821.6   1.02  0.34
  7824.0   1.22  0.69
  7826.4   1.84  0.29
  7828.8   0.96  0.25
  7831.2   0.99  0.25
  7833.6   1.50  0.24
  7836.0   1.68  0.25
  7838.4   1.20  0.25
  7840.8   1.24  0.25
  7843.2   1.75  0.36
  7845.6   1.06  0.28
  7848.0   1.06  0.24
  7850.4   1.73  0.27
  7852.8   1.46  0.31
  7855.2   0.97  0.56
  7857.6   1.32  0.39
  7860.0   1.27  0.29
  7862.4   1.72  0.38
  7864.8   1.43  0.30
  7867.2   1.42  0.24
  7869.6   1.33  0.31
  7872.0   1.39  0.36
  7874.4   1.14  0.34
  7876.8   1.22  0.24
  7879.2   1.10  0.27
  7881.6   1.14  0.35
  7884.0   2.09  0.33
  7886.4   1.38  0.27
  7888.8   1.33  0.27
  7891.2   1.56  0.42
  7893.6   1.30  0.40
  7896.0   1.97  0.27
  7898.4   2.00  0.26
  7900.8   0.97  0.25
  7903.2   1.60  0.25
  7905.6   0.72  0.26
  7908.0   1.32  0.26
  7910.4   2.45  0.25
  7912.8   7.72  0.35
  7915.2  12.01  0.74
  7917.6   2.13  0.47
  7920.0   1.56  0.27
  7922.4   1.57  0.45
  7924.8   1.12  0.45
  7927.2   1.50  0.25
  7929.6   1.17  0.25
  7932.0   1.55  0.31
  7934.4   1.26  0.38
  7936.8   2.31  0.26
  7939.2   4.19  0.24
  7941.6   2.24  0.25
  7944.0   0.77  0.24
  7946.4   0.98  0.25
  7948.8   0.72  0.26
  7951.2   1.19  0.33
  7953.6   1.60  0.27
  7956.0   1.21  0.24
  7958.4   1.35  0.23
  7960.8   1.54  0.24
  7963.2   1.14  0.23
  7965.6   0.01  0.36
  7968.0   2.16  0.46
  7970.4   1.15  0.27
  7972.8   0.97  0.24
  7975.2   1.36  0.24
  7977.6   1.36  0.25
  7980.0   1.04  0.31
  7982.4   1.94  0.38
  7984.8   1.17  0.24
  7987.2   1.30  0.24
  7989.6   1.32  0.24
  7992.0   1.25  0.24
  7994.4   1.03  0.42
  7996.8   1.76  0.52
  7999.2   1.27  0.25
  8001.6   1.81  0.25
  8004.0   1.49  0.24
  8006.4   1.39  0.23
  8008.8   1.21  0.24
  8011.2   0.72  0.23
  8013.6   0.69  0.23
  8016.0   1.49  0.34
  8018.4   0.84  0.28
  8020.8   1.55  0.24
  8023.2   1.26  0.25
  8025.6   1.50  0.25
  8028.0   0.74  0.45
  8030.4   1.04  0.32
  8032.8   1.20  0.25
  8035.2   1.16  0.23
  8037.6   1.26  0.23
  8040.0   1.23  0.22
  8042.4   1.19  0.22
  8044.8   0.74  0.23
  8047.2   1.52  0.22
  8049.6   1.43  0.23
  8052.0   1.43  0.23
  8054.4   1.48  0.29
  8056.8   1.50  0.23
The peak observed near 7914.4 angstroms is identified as H-alpha 6563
